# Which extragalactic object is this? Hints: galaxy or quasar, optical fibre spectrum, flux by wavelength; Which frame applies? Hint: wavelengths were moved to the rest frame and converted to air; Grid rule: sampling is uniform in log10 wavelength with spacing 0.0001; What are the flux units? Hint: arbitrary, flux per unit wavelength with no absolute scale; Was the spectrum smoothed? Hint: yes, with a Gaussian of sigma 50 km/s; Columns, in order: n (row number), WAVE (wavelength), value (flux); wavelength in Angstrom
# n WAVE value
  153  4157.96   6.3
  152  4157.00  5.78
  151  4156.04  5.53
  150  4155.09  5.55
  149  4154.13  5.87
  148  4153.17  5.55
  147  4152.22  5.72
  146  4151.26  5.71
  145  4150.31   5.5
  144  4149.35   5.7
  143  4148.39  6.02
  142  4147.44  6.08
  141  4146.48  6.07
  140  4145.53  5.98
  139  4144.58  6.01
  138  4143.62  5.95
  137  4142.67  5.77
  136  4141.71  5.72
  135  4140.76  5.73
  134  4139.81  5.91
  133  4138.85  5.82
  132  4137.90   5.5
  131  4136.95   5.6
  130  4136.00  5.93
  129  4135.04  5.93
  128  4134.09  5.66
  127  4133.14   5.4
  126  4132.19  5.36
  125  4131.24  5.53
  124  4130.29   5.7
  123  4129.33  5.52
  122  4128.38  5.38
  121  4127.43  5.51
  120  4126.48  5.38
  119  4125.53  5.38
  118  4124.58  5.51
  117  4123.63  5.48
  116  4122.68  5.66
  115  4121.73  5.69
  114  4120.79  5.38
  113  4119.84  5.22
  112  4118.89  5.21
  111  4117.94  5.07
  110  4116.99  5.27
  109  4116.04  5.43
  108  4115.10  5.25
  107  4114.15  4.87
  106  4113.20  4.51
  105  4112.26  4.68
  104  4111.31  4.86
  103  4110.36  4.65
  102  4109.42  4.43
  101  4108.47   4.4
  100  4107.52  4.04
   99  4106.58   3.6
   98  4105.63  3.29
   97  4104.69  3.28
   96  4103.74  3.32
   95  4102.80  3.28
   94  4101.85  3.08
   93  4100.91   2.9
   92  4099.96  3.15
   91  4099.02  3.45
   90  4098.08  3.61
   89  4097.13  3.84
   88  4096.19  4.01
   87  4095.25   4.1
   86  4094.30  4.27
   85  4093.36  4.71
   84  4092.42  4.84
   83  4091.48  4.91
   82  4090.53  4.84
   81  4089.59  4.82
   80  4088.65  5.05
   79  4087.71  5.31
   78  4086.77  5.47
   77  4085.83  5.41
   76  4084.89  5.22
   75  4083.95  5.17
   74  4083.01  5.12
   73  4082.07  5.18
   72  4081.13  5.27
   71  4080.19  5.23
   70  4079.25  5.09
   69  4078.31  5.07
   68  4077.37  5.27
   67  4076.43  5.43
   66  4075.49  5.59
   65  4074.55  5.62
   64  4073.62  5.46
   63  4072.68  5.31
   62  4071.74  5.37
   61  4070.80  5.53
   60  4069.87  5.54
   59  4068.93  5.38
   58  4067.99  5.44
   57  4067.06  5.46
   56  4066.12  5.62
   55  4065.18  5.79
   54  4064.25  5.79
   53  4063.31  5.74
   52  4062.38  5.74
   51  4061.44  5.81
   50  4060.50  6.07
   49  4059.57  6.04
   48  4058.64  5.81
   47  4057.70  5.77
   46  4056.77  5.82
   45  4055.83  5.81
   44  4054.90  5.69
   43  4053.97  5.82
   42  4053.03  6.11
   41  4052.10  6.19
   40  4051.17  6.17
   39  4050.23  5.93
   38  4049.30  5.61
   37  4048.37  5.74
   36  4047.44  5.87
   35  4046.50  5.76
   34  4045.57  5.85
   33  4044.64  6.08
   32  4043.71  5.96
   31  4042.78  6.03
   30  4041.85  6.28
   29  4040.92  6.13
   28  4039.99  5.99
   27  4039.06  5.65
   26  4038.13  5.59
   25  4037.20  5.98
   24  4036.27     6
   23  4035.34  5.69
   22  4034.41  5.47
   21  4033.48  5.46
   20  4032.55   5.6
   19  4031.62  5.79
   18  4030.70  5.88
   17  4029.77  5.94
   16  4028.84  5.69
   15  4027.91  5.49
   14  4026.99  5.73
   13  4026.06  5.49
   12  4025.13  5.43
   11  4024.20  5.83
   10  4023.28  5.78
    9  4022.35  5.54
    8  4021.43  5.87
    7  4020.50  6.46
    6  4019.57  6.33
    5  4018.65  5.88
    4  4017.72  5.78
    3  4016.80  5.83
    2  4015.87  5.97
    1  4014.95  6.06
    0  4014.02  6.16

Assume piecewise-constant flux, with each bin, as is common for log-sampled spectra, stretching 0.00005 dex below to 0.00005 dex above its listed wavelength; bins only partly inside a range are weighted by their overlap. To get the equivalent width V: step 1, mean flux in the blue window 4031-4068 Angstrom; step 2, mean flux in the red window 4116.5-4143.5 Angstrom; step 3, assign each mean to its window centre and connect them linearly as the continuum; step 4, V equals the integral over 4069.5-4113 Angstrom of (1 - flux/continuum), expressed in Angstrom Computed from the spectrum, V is 8.3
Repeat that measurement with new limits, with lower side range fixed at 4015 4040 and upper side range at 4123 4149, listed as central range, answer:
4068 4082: 0.9 Angstrom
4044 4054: -0.3 Angstrom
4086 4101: 3.5 Angstrom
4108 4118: 1.5 Angstrom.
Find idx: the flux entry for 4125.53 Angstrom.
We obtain 5.38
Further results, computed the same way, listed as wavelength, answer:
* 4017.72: 5.78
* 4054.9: 5.69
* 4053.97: 5.82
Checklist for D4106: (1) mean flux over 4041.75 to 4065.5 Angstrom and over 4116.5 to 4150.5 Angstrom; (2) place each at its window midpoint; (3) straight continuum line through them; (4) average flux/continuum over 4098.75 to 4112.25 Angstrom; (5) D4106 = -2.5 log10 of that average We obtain 0.46 mag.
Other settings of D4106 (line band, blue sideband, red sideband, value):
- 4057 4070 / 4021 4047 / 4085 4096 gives -0.08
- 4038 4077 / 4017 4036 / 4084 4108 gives -0.15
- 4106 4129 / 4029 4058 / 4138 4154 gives 0.16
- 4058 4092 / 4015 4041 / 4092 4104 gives -0.22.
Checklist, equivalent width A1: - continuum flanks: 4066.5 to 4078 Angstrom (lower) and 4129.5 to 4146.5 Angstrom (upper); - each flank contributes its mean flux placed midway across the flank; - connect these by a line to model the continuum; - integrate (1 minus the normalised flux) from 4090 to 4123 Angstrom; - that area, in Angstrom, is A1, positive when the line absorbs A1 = 7.3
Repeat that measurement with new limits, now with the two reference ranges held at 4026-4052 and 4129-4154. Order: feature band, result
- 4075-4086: 1.0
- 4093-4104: 4.1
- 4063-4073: 0.5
